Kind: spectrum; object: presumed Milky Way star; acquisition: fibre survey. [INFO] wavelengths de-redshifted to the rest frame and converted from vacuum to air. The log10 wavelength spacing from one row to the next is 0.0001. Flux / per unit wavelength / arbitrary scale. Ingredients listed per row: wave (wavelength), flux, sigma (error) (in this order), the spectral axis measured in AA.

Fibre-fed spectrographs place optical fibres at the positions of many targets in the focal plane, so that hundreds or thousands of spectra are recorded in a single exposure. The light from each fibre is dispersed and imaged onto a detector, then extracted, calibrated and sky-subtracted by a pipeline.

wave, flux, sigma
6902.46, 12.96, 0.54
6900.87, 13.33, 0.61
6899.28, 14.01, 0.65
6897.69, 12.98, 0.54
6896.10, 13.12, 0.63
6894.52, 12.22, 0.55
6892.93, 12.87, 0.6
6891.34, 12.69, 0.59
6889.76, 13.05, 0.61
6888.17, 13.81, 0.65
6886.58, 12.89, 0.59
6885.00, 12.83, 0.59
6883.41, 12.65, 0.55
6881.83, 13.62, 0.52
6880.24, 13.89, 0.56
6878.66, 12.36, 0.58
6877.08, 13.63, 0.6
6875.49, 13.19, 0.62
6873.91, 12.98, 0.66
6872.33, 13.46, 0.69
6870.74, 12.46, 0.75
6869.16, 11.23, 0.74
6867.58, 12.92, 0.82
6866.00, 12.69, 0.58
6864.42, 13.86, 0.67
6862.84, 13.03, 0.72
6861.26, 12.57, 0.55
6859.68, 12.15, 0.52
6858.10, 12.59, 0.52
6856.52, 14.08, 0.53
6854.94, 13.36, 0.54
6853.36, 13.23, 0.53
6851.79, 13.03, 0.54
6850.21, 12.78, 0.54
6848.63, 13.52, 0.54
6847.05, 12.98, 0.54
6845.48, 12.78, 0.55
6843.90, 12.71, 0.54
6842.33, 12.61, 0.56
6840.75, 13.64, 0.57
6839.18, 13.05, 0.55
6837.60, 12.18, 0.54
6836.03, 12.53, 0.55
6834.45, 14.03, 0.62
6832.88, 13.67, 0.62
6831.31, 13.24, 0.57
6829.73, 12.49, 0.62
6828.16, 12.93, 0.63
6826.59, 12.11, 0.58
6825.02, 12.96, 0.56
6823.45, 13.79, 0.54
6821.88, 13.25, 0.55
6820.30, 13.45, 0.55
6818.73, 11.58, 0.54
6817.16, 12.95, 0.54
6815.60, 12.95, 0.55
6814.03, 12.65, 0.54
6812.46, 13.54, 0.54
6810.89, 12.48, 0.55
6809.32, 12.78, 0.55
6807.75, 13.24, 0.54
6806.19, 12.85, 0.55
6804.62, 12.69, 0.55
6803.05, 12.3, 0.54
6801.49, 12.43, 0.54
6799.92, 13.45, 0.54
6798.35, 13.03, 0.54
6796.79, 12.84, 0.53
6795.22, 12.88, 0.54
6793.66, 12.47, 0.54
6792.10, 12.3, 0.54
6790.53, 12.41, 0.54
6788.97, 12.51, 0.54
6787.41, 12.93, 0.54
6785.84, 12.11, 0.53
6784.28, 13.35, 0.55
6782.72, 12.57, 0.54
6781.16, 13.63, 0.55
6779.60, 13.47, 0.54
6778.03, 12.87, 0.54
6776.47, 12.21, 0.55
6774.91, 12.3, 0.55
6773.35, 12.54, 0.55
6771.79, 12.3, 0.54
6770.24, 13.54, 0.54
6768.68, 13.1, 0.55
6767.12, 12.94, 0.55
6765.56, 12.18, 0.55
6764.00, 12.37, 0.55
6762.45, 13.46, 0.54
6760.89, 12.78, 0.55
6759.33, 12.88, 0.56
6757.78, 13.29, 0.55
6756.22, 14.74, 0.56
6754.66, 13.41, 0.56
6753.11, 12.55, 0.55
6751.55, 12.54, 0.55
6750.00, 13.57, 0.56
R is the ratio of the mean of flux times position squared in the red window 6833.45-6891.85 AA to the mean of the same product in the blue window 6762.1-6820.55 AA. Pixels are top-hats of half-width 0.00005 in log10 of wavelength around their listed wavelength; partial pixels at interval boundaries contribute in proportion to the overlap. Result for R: 1.04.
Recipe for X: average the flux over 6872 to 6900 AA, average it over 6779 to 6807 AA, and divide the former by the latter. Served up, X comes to 1.0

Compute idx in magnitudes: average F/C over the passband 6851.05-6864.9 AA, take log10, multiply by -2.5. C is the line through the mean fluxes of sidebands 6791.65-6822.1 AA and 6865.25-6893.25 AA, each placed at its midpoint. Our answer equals -0.01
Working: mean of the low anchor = 12.8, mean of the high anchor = 13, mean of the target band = 13.1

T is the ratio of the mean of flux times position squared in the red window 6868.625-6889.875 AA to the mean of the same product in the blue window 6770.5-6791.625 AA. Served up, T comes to 1.05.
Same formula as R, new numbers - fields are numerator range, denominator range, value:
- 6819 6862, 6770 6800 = 1.04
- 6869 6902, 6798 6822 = 1.04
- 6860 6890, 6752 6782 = 1.03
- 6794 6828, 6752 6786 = 1.01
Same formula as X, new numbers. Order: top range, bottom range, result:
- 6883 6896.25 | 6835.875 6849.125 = 1.00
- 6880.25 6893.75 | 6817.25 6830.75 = 1.02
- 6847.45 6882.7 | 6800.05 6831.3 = 1.01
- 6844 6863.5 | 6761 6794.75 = 1.02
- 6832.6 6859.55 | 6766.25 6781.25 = 1.02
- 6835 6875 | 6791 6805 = 1.02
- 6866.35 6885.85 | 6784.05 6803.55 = 1.02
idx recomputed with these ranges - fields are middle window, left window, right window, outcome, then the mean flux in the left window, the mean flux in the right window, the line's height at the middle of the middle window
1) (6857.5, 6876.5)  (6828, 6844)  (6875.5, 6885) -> 0.031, 13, 13.2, 13.1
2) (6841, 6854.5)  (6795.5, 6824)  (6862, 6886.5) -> -0.004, 12.9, 13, 12.9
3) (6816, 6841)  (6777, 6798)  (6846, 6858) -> 0.008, 12.8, 13.2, 13.1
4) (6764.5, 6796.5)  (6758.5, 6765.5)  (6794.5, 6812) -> 0.008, 12.8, 12.8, 12.8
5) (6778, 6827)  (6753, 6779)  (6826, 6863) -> 0.009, 12.9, 13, 12.9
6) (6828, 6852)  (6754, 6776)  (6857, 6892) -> -0.005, 13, 12.9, 13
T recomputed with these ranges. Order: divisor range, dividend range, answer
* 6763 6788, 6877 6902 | 1.06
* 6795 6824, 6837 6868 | 1.02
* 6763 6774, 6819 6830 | 1.03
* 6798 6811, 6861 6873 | 1.02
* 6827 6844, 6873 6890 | 1.03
